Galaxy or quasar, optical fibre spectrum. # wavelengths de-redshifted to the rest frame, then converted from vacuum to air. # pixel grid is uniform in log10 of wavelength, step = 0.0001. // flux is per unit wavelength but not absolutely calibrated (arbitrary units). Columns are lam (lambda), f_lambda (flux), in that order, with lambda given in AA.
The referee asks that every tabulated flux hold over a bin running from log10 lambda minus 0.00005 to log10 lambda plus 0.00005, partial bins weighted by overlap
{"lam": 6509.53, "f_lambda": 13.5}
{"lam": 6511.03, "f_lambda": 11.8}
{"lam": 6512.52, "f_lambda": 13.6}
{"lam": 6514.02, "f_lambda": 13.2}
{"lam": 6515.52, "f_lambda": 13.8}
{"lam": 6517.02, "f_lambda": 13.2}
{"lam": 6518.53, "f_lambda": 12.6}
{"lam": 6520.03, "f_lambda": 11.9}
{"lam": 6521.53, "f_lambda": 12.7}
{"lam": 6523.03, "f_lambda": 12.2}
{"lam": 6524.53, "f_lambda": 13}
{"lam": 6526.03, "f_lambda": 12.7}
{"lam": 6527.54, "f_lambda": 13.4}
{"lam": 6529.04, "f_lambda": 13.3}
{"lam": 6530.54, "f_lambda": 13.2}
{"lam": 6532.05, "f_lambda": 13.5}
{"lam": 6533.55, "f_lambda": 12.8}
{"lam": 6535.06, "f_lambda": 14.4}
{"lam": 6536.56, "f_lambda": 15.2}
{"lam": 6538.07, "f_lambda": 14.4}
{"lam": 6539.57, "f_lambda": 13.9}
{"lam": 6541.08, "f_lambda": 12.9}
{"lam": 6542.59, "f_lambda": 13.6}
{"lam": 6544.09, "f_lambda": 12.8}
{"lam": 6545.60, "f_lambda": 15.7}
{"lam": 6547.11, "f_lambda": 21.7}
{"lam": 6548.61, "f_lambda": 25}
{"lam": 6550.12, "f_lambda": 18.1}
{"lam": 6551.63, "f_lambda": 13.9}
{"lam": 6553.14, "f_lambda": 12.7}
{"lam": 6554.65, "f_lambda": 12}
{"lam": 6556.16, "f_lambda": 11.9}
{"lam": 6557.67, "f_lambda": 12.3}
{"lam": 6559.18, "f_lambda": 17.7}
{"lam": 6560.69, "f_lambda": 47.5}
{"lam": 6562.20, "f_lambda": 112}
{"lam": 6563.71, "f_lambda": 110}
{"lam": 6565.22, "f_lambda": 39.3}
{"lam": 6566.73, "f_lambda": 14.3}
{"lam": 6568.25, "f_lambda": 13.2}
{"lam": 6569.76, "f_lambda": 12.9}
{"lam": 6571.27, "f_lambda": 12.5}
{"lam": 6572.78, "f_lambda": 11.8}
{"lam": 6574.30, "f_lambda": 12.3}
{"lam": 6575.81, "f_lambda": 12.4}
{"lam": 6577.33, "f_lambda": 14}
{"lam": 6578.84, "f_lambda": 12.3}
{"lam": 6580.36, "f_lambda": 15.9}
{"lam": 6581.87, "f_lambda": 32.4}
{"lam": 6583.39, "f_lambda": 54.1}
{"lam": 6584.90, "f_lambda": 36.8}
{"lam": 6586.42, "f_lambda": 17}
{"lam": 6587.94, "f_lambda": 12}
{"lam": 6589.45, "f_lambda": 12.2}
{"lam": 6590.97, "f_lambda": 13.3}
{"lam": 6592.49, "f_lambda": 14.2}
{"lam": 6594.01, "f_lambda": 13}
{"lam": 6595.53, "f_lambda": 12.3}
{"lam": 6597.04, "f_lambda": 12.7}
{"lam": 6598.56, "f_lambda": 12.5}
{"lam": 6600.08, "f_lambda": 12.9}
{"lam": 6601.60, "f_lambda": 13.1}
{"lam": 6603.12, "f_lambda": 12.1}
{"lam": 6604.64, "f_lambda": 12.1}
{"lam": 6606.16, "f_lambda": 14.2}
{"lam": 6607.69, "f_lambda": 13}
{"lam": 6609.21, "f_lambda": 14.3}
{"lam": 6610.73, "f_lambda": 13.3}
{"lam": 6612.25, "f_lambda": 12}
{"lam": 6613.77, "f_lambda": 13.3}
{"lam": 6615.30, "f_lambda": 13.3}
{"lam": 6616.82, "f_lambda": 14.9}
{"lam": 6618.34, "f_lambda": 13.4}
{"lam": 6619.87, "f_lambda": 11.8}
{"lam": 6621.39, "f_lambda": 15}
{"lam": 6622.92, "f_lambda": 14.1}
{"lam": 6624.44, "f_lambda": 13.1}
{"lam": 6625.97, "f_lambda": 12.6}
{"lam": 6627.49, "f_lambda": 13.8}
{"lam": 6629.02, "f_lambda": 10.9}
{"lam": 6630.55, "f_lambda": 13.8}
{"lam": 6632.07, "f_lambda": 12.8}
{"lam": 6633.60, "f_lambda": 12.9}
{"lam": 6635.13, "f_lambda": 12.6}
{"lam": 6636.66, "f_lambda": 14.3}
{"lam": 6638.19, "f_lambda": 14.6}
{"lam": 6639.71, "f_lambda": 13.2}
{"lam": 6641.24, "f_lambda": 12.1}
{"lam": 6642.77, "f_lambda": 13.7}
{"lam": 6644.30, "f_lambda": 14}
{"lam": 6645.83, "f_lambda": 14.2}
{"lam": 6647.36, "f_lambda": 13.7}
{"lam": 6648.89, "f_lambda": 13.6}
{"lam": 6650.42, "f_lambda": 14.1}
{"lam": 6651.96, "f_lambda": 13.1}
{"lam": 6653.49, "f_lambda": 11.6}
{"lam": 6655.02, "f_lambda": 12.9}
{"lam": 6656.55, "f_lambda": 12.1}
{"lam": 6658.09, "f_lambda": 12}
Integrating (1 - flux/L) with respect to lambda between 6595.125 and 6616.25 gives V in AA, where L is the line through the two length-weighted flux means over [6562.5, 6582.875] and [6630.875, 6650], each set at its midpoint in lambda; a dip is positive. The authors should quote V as 7.5 AA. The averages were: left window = 26.4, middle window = 13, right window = 13.5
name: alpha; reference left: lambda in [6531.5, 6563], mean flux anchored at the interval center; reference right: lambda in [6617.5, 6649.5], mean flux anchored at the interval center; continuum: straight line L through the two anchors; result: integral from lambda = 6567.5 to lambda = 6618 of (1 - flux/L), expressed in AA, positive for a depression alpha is 4.33 AA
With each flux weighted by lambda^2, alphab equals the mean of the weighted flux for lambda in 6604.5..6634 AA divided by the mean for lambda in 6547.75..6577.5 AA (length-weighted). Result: 0.5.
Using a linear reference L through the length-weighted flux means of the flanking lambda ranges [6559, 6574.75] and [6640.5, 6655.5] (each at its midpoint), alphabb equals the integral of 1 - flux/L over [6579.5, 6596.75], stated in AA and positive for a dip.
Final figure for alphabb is 5.9 AA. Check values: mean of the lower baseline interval 37.8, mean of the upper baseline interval 13.3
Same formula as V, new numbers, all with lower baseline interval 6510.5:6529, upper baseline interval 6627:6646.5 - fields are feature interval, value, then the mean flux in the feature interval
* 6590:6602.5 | 0.2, 13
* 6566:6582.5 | -2.2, 14.8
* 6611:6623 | -0.2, 13.4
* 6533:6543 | -0.8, 13.9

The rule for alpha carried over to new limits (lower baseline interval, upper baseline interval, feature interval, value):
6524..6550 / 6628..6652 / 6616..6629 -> 0.2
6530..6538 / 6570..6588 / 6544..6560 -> 0.3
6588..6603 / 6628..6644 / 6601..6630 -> -0.4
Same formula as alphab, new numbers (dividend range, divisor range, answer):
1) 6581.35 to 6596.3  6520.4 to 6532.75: 1.69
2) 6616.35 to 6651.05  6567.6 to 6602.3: 0.81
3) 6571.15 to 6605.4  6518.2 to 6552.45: 1.17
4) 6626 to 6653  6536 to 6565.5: 0.50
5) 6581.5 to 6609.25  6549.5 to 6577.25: 0.65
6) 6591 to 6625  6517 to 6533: 1.05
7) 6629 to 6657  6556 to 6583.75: 0.45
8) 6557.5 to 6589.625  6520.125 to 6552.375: 2.03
